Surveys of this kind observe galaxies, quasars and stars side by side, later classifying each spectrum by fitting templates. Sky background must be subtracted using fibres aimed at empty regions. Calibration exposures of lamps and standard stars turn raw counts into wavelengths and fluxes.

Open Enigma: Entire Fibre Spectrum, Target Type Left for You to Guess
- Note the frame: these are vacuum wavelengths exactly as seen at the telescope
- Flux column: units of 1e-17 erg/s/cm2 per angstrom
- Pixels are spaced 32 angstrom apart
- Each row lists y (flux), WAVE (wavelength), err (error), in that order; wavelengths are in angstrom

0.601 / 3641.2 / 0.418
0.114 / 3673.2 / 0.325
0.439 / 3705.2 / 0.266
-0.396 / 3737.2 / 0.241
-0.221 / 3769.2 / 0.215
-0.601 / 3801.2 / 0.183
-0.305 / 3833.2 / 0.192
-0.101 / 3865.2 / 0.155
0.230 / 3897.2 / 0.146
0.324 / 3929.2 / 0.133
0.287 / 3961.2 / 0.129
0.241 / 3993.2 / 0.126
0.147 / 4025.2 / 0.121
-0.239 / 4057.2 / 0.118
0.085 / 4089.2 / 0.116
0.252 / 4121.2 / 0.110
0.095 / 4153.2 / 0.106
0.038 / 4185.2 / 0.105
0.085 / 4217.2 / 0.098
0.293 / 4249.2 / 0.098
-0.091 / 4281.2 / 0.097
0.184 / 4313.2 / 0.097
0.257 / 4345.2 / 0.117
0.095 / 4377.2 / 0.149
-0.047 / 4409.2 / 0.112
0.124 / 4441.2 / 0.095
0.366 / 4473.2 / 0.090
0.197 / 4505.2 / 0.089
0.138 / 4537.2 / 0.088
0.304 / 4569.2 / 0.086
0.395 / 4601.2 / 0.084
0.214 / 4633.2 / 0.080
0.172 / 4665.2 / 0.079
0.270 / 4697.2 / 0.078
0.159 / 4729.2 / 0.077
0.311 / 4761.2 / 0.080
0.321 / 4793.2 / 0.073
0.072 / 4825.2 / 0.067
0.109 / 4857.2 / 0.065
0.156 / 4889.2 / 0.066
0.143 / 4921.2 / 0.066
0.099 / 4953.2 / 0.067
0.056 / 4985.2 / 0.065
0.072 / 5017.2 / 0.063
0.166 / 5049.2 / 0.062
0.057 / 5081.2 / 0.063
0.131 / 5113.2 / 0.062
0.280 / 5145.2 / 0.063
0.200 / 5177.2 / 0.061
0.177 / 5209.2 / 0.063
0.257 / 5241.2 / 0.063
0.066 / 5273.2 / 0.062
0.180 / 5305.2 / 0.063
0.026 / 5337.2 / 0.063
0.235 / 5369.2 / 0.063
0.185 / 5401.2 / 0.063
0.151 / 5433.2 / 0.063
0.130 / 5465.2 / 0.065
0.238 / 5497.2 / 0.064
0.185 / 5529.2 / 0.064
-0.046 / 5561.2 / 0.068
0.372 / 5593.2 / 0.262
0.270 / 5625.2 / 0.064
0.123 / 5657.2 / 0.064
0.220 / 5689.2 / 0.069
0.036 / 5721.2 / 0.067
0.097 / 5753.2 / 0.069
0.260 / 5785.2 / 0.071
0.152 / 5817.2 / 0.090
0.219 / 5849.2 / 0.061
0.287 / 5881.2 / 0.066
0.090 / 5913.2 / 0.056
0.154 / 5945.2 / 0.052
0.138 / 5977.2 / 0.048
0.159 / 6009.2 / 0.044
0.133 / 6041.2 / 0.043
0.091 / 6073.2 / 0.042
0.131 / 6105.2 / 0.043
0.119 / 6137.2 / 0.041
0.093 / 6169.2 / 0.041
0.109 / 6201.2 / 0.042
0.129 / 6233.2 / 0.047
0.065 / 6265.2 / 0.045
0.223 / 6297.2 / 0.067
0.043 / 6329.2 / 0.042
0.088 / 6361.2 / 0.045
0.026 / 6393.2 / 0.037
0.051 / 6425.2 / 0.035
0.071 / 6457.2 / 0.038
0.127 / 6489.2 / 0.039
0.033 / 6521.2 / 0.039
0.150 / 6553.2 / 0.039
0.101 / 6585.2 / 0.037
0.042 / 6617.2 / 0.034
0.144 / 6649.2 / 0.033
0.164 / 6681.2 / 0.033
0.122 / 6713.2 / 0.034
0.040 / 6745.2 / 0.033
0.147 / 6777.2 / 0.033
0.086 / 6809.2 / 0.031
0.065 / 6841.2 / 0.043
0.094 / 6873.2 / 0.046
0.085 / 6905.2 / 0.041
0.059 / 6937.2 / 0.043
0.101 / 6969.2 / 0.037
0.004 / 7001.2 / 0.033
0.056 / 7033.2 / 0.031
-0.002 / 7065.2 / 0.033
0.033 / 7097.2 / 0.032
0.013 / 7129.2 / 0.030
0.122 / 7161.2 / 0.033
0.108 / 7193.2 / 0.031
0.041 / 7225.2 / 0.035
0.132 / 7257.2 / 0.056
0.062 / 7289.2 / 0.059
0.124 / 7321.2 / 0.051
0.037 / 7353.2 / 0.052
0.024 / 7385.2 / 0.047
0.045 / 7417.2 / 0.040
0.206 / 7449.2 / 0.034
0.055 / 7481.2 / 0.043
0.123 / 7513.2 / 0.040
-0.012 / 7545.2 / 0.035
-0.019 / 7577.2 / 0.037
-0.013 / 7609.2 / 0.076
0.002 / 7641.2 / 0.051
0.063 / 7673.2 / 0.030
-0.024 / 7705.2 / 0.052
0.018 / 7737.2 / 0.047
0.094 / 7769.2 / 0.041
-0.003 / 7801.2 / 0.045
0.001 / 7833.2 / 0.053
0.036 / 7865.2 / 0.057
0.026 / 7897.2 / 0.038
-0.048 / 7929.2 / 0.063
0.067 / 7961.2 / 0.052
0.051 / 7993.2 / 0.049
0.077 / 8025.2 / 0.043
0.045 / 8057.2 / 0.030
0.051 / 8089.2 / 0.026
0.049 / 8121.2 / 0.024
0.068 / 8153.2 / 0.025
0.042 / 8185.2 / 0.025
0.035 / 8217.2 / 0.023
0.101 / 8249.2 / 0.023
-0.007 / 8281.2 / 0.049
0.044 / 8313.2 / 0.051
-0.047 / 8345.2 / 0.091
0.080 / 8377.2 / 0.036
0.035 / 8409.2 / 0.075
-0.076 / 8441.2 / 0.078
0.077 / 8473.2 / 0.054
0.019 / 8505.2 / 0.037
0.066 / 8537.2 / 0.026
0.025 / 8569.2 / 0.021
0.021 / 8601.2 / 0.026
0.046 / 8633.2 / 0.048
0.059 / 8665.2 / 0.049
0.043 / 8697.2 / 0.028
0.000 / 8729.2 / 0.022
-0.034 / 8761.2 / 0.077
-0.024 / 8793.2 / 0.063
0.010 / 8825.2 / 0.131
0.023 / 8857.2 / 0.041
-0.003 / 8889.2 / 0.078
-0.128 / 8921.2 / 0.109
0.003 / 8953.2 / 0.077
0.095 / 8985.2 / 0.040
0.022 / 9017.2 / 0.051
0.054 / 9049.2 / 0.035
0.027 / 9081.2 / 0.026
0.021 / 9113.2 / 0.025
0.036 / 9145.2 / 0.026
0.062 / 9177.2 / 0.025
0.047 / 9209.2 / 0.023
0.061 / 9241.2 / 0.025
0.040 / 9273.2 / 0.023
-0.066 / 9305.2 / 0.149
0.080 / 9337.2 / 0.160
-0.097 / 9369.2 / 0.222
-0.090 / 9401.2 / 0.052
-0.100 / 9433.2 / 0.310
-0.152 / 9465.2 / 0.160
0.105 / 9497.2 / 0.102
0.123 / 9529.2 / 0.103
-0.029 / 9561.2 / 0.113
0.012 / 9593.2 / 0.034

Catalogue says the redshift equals 0.137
